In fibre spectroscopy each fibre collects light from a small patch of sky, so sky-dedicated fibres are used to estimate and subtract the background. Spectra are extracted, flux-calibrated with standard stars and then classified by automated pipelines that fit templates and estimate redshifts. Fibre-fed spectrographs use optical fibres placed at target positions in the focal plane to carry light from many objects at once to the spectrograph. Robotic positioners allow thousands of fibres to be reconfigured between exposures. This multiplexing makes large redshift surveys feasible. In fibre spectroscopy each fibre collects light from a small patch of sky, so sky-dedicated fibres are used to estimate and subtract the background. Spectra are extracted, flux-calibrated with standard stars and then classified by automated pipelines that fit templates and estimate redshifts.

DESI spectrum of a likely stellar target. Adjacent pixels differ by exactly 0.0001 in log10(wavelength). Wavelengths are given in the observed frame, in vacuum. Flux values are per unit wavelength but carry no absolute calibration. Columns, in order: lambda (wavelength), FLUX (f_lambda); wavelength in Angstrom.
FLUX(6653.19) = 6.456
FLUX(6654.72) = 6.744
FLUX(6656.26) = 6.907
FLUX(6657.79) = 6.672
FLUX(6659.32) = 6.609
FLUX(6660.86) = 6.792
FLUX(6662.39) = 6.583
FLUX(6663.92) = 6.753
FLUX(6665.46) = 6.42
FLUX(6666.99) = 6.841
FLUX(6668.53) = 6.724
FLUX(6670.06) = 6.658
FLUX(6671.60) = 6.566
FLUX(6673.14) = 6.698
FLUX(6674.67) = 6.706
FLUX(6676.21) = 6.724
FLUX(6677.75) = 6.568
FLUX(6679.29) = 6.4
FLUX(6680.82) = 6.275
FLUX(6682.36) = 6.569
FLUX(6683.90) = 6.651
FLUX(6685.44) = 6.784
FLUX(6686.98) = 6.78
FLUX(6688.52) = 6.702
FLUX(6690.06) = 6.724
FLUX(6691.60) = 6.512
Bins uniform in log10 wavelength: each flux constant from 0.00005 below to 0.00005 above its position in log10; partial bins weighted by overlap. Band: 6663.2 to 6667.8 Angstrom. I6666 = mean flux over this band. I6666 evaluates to 6.66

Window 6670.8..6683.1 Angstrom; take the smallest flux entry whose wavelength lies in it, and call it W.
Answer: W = 6.275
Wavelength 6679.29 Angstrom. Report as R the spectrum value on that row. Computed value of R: 6.4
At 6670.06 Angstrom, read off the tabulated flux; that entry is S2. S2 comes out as 6.658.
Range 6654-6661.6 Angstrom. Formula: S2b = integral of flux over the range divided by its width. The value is 6.74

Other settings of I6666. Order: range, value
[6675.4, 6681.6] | 6.49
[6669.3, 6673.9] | 6.63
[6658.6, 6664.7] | 6.68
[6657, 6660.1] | 6.64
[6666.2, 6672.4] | 6.69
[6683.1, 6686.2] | 6.71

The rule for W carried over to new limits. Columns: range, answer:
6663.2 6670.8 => 6.42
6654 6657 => 6.744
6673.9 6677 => 6.706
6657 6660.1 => 6.609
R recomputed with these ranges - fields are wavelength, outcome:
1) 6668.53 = 6.724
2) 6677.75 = 6.568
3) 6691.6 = 6.512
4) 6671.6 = 6.566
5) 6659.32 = 6.609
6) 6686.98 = 6.78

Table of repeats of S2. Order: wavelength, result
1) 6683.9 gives 6.651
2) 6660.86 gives 6.792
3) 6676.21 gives 6.724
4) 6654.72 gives 6.744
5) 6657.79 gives 6.672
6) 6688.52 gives 6.702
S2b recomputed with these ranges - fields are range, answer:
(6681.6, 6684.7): 6.61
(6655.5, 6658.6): 6.8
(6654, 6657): 6.81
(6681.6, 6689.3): 6.7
